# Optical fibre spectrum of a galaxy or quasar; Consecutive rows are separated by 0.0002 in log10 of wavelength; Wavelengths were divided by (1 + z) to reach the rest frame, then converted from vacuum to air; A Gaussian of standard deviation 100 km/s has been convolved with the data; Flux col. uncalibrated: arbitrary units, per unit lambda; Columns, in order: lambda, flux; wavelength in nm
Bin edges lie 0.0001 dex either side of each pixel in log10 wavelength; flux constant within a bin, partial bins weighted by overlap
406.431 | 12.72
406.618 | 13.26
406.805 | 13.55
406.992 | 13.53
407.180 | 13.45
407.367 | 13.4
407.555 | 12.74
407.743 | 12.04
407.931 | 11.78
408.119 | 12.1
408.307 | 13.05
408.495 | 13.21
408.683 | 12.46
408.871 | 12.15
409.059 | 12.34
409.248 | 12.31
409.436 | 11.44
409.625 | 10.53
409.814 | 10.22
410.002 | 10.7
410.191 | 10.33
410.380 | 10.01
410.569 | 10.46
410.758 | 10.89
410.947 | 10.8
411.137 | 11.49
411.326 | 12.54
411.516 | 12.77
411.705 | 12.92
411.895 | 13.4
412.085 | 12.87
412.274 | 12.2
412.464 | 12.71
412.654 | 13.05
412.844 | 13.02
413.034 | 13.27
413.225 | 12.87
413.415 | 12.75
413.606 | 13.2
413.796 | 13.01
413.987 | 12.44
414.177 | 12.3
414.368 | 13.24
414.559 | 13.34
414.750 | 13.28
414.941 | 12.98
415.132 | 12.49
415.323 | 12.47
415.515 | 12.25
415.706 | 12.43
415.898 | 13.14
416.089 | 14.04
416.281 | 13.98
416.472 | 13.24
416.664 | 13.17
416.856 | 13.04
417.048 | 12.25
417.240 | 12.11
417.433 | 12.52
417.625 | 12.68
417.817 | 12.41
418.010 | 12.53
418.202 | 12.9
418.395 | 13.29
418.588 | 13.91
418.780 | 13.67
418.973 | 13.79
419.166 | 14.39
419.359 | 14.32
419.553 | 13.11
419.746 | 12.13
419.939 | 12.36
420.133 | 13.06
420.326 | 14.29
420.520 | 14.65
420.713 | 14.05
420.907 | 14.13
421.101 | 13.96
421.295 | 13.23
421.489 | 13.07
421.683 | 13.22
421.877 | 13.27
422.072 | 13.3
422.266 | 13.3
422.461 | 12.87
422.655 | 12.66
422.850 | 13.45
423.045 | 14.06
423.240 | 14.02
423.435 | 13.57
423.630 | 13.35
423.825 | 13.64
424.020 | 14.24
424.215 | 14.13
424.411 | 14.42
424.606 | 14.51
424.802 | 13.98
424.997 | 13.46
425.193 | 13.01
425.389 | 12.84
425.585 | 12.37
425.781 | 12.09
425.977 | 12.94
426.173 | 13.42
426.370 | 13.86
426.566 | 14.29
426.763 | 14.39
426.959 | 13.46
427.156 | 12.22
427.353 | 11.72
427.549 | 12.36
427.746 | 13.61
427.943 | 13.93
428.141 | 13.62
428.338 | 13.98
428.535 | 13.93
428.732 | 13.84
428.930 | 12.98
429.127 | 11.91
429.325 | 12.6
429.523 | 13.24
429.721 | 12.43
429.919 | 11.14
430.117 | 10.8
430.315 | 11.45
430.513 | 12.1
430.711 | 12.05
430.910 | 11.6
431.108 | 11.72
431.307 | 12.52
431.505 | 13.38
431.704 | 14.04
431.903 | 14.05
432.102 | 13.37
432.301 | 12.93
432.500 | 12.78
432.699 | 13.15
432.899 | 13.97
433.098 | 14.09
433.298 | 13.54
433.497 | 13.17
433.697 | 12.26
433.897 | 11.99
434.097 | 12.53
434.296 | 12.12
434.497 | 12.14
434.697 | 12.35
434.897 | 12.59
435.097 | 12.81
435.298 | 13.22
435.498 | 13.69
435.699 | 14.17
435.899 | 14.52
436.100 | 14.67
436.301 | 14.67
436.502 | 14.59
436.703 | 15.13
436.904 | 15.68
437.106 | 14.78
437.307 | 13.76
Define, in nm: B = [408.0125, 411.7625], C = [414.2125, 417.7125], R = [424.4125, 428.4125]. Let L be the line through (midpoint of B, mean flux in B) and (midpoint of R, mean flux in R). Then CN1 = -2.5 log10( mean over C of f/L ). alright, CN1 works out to -0.06 mag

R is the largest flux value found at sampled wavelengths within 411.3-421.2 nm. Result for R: 14.65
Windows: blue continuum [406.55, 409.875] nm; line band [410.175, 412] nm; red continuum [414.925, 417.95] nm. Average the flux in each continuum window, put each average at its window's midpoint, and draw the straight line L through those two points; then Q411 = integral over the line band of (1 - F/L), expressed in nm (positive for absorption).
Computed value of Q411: 0.14 nm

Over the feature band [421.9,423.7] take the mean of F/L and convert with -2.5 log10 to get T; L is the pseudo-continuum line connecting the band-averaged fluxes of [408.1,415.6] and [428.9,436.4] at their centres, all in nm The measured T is -0.07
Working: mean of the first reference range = 12.3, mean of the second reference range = 12.9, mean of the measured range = 13.4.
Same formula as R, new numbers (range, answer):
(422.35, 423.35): 14.06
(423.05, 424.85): 14.51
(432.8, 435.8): 14.17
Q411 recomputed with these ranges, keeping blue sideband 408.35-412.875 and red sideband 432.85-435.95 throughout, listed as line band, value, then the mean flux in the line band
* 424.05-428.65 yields -0.29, 13.4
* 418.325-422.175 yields -0.38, 13.6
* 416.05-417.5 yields -0.10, 13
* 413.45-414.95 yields -0.11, 13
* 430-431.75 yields 0.10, 12.1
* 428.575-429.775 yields -0.01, 12.9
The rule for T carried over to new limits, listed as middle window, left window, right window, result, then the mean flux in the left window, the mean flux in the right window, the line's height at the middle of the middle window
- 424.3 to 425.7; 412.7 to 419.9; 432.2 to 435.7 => -0.04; 13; 12.9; 13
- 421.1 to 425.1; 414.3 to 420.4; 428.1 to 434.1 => -0.05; 13.1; 12.8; 13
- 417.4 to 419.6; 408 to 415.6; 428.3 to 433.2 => -0.07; 12.2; 12.8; 12.4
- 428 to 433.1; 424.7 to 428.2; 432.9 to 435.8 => 0.02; 13.2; 12.9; 13.1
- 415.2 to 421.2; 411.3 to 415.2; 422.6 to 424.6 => 0.01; 12.9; 13.8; 13.3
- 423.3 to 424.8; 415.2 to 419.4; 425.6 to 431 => -0.09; 13.1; 12.8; 12.9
